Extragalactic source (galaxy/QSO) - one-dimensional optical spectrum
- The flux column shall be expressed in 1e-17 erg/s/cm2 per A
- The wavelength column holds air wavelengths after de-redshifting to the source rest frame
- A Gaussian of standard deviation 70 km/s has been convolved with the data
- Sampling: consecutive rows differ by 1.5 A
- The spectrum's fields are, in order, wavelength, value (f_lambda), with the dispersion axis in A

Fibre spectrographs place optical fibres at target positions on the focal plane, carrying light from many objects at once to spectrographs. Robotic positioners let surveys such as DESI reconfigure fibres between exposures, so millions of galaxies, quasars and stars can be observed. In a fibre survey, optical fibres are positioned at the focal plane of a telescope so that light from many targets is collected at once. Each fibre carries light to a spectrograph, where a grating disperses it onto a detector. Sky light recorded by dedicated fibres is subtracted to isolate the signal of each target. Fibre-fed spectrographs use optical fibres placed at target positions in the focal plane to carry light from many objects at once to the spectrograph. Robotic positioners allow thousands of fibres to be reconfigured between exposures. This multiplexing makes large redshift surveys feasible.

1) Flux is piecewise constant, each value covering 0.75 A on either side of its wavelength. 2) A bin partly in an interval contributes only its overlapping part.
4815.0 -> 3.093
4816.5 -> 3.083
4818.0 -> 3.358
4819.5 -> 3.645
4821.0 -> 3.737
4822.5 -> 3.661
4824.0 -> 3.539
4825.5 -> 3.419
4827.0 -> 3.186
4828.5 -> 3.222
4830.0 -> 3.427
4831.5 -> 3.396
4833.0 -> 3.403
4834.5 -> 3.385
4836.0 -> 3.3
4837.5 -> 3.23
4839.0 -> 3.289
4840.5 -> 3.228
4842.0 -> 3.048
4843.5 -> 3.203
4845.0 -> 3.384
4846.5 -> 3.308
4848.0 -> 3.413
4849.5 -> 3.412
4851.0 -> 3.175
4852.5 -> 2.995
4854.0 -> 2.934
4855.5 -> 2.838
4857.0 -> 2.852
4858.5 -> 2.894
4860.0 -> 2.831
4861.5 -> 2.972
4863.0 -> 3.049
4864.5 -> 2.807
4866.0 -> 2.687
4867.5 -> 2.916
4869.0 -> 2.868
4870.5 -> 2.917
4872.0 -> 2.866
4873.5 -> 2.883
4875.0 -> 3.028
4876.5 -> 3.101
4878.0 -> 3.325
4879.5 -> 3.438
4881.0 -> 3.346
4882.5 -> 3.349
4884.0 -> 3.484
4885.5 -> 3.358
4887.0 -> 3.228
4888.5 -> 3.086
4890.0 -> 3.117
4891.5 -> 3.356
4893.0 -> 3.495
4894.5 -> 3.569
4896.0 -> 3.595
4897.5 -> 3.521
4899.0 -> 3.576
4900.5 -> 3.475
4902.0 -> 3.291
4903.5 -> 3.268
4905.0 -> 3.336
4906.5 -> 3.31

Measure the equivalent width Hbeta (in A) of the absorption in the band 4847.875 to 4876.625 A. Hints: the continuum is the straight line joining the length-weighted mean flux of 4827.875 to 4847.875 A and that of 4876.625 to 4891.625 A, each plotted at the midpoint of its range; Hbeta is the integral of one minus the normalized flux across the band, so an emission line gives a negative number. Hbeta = 3.0 A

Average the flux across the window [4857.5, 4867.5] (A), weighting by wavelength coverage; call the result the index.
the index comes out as 2.88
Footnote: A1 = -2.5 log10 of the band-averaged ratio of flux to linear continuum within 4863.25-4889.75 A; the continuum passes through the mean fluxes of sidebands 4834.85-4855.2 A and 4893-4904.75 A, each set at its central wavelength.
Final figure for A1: 0.09 mag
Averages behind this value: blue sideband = 3.22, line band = 3.1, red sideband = 3.47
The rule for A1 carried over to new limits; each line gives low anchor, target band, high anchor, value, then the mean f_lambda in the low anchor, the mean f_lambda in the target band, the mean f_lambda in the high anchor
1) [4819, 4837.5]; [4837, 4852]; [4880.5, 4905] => 0.05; 3.43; 3.27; 3.38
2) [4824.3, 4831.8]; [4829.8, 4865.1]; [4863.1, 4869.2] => -0.02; 3.34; 3.15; 2.84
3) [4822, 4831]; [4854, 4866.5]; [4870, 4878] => 0.09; 3.4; 2.87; 2.99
